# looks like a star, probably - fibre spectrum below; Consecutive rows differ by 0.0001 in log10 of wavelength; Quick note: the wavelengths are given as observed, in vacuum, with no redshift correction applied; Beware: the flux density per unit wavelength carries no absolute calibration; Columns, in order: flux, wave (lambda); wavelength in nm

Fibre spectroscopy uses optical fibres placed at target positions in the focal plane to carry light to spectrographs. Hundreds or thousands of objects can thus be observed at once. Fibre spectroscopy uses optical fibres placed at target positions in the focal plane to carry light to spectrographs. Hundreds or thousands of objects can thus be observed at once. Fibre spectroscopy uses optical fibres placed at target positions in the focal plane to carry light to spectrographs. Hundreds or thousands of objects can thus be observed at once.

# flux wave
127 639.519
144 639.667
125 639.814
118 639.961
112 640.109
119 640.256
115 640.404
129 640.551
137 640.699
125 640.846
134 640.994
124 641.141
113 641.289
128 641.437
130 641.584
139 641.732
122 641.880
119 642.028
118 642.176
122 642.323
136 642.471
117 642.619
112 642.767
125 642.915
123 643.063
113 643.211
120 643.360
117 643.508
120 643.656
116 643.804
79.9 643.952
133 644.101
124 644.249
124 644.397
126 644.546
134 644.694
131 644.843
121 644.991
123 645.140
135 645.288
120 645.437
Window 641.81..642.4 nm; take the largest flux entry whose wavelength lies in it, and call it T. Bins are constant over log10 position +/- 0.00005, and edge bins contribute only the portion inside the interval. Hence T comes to 122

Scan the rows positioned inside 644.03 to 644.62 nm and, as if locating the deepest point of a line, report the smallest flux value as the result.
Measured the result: 124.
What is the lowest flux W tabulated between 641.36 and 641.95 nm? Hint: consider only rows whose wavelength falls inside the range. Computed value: 122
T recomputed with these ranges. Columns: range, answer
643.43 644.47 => 133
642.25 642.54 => 136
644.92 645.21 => 123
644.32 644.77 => 134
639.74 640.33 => 125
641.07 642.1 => 139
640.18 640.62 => 129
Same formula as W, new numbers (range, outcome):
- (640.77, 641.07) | 125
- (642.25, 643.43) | 112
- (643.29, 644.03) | 79.9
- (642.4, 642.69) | 117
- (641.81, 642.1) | 119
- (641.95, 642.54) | 118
